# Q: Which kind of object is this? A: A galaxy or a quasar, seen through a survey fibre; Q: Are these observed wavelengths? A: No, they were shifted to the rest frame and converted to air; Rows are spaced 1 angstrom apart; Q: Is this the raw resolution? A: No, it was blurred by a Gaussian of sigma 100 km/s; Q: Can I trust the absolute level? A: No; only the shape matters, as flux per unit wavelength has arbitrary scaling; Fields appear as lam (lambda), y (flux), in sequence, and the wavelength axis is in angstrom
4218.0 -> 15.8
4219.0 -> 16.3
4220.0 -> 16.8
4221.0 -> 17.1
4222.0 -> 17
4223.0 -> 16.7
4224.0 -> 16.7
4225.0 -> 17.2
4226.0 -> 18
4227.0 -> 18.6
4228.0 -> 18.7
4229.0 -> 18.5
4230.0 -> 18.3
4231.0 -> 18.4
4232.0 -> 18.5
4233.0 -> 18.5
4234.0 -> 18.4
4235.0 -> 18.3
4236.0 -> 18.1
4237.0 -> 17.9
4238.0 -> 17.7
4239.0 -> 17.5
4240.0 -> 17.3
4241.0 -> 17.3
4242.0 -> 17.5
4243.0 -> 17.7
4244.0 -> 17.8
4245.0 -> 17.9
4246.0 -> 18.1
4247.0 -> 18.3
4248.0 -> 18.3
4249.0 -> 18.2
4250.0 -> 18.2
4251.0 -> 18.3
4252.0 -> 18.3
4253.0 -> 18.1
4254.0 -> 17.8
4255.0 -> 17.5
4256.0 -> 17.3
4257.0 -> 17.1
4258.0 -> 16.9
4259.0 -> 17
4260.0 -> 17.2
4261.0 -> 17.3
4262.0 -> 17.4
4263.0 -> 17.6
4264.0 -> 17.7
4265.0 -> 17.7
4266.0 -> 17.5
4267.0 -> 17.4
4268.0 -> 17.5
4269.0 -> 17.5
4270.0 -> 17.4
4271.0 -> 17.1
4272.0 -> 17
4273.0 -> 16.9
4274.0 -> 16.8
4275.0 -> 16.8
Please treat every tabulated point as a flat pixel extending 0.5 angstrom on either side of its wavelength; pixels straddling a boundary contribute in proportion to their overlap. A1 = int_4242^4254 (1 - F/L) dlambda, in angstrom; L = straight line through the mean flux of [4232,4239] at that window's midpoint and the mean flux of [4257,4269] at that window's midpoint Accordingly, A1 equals -0.2 angstrom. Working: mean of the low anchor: 18.1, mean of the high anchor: 17.4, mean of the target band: 18.1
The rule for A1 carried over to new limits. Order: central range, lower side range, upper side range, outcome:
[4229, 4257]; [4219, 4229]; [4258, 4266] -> -0.9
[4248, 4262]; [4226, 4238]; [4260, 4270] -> 0.1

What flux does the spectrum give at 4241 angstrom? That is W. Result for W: 17.3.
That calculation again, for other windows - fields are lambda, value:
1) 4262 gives 17.4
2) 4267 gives 17.4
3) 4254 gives 17.8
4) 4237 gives 17.9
